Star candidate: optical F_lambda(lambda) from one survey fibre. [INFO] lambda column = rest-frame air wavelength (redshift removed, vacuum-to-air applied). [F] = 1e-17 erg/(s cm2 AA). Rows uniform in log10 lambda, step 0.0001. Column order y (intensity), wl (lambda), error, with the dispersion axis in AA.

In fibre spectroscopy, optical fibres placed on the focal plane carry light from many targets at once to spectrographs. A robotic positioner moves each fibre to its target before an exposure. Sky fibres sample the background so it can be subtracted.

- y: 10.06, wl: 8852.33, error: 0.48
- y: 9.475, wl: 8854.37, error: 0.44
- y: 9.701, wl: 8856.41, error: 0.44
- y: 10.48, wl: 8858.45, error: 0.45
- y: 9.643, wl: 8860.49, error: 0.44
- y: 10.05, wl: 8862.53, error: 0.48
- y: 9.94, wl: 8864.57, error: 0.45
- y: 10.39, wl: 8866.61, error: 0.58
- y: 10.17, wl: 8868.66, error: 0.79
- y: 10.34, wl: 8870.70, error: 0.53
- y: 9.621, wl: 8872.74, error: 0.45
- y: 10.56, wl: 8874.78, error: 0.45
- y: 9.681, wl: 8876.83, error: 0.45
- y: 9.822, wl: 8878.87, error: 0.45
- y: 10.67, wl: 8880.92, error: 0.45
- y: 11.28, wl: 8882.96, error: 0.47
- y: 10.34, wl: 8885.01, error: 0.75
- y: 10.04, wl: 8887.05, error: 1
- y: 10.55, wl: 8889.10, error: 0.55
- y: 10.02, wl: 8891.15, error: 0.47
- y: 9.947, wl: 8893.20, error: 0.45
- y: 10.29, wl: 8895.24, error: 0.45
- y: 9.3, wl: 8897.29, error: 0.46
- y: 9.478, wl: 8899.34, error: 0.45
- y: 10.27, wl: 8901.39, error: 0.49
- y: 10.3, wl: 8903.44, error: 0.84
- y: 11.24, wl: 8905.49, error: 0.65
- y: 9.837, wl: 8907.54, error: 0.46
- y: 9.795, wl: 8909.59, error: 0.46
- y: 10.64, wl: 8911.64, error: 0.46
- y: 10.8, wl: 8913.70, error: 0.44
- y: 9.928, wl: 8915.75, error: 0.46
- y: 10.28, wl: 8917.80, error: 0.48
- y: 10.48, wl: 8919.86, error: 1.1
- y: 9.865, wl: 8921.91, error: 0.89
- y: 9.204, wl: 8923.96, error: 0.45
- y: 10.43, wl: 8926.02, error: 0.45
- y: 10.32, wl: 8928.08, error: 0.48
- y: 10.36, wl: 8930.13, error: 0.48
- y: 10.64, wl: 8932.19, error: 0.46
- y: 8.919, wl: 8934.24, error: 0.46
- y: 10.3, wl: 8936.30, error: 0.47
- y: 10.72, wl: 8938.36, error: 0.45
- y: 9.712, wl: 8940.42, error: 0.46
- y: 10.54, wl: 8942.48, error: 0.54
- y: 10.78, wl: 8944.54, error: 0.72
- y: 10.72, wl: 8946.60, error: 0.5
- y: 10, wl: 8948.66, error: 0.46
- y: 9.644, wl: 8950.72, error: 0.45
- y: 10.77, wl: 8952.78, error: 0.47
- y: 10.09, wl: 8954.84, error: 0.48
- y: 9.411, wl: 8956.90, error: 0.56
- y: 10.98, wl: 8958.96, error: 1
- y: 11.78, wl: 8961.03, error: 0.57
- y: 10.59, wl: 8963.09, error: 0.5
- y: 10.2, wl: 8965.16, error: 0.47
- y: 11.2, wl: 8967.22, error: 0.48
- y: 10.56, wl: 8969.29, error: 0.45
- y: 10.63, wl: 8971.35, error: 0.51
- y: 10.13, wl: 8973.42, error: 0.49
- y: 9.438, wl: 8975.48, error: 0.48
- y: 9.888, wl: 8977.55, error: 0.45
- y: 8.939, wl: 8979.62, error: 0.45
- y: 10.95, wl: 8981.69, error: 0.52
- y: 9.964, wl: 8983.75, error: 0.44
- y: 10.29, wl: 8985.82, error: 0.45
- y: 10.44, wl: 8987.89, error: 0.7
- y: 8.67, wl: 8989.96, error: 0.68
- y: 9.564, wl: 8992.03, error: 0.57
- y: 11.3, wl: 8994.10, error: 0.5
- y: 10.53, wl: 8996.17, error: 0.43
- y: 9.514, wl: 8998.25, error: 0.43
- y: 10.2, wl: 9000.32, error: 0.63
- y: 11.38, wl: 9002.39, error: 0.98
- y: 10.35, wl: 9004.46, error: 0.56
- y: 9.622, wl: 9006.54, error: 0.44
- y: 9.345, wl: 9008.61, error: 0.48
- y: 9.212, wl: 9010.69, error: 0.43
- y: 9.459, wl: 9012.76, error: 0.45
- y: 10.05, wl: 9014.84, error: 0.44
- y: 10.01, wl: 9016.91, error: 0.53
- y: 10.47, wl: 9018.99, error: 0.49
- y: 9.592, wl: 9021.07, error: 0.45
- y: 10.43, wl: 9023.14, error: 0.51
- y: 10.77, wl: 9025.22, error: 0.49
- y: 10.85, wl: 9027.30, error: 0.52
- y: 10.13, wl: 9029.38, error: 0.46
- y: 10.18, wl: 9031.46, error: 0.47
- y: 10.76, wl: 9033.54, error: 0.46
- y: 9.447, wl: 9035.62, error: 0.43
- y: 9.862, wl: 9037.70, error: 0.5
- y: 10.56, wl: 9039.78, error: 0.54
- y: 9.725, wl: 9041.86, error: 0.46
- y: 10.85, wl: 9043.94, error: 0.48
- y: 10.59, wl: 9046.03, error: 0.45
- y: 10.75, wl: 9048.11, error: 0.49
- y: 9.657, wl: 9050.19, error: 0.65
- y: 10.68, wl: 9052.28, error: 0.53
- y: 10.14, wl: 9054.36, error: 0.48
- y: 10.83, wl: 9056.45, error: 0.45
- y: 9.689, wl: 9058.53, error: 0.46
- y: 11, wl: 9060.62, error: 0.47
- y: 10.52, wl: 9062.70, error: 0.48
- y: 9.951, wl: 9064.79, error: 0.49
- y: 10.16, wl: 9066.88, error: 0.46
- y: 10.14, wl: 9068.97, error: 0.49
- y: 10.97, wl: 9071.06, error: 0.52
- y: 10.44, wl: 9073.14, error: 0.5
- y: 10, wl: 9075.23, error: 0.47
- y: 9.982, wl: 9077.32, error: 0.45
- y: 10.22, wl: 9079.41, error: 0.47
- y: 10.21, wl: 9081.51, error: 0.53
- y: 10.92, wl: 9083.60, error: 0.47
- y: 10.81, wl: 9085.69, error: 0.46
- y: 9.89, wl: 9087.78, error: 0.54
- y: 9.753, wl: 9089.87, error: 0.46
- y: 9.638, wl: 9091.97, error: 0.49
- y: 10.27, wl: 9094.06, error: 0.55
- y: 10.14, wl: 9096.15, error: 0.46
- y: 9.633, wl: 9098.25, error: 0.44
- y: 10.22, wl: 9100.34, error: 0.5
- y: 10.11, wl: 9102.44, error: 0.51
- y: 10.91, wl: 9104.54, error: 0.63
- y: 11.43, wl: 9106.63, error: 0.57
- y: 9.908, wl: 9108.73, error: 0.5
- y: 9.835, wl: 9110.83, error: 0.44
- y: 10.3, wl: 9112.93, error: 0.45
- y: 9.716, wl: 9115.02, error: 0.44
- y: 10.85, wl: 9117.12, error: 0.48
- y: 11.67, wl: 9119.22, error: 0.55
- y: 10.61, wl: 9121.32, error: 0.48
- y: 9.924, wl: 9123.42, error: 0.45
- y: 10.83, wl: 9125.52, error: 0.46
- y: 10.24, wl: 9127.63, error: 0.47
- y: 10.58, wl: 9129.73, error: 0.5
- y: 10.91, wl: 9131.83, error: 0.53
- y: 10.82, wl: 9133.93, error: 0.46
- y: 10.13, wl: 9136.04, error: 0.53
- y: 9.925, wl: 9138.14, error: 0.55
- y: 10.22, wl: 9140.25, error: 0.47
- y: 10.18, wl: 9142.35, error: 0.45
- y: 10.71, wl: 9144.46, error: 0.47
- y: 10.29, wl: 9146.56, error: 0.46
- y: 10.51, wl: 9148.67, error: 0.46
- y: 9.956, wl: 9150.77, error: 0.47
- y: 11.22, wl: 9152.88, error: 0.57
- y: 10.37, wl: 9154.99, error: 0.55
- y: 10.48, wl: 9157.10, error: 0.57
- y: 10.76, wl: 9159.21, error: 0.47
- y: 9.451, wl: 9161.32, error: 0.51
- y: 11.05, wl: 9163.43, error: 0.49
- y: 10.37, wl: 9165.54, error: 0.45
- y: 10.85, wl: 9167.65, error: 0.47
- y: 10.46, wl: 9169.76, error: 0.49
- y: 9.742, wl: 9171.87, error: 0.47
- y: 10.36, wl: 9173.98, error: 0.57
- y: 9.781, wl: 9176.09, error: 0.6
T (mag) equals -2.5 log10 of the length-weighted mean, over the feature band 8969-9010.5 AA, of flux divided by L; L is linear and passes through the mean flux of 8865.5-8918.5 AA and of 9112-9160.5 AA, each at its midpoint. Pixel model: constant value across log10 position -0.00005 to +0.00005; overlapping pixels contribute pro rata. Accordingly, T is 0.03 mag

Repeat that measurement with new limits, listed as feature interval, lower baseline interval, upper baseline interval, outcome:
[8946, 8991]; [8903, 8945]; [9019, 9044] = 0.00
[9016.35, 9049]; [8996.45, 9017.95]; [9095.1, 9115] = -0.03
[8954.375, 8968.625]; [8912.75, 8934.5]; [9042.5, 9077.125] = -0.04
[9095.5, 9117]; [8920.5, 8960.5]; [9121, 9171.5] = 0.02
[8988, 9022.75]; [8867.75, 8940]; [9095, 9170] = 0.03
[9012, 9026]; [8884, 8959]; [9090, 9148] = 0.02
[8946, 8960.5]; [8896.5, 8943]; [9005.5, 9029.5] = -0.02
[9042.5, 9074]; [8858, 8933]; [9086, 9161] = -0.01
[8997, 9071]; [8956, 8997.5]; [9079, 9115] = 0.00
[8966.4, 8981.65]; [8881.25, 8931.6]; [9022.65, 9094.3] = 0.01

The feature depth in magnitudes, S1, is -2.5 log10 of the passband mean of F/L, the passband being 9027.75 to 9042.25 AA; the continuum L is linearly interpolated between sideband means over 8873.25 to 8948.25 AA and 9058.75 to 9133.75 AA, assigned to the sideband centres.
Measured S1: 0.018 mag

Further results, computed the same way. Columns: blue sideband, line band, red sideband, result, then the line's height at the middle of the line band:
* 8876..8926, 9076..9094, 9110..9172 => 0.02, 10.4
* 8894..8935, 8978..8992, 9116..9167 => 0.04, 10.2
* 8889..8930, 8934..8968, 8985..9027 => -0.03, 10.1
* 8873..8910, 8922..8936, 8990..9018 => 0.01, 10.1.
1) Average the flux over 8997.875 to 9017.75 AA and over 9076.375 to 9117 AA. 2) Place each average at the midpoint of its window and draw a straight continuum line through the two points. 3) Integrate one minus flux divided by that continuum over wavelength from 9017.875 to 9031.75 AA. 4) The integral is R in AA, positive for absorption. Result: -0.5 AA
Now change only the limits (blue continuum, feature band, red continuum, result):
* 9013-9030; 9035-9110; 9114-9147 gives 0.55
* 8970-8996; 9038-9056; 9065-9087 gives -0.18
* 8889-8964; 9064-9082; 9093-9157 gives 0.23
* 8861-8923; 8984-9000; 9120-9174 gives 0.37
